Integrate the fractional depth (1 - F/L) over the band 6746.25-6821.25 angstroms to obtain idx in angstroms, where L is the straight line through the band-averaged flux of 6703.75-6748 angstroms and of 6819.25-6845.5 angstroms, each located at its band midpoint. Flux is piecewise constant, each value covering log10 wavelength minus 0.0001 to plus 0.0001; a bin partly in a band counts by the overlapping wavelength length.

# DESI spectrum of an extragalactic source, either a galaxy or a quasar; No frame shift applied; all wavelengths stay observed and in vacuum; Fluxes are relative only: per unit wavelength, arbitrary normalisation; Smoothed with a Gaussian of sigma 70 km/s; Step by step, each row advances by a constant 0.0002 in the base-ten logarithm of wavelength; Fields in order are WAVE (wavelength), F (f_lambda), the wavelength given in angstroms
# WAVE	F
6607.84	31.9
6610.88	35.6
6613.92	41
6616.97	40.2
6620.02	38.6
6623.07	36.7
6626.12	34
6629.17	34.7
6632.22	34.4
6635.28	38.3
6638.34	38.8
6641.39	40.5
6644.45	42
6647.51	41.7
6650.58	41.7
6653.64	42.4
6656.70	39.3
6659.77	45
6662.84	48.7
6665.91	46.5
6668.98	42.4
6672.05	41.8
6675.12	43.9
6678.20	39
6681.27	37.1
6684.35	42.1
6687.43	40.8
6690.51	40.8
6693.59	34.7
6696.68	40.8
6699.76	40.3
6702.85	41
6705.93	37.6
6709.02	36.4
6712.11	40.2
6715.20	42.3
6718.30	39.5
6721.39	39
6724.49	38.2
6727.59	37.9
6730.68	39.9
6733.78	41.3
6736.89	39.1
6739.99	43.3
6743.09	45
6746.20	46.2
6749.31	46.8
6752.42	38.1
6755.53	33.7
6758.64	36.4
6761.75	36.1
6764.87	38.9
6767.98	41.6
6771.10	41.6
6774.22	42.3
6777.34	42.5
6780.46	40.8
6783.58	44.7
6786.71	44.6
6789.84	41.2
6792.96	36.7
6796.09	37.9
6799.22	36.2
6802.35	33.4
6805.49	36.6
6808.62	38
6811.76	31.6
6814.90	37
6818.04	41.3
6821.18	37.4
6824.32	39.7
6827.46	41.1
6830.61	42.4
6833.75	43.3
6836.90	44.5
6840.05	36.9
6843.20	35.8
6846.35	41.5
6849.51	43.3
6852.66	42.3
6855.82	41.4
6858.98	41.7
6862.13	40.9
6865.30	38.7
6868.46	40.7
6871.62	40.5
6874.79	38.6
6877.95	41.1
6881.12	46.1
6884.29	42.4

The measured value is 2.2 angstroms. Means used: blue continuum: 40.5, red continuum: 40.2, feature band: 39.1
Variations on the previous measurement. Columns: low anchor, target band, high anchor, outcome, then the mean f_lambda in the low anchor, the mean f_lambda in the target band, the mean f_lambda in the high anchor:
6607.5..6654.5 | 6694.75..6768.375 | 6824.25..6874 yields -0.7 angstroms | 38.4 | 39.9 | 40.9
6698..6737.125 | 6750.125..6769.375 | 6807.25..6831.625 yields 0.6 angstroms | 39.5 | 37.8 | 38.5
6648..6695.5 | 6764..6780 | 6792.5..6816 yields -1.8 angstroms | 41.7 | 41.5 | 35.9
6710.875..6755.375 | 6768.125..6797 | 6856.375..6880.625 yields -0.4 angstroms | 41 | 41.5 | 40.6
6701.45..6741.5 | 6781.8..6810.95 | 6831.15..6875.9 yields 1.2 angstroms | 39.7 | 38.6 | 40.8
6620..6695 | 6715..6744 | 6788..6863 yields -0.4 angstroms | 40.3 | 40.4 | 39.3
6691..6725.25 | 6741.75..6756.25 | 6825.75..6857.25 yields -0.9 angstroms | 39.2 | 42.4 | 41.2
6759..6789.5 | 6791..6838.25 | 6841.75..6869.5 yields 2.9 angstroms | 41.2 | 38.5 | 40.7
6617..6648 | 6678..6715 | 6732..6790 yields 0.2 angstroms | 38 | 39.4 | 41.3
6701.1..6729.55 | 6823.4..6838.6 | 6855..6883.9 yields -0.6 angstroms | 39.1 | 42.3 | 41.1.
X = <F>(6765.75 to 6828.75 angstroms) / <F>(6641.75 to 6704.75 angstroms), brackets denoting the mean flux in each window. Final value 0.95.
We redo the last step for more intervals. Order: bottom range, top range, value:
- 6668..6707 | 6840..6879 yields 1.01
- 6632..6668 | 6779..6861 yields 0.95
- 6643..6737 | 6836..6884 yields 1.00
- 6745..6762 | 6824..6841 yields 1.05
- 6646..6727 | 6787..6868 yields 0.96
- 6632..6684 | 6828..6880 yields 0.98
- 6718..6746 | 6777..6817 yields 0.95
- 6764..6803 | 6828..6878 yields 1.01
